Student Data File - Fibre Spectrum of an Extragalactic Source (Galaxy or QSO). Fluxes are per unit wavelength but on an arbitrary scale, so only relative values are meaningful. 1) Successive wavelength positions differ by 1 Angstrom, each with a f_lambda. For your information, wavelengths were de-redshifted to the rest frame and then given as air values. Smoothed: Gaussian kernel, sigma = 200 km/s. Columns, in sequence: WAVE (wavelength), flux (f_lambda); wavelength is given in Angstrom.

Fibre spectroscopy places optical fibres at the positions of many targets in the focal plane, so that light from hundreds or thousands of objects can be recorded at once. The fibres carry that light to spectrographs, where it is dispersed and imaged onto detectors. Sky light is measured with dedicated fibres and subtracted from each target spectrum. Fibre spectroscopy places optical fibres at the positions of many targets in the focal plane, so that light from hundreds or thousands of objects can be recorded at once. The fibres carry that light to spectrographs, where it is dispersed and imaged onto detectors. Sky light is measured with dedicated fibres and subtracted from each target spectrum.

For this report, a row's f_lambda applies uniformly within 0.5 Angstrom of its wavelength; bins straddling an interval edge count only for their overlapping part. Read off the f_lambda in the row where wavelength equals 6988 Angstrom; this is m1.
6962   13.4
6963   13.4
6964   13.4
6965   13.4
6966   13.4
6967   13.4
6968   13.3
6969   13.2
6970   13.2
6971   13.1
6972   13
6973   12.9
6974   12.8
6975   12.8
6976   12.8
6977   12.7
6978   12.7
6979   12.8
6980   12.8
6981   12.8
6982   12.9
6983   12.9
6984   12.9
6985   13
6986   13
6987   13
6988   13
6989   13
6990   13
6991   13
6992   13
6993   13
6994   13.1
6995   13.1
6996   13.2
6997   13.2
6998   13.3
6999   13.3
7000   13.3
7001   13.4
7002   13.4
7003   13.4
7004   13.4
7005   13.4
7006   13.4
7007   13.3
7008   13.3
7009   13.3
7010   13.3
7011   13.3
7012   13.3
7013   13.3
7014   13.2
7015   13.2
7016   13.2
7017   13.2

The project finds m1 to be 13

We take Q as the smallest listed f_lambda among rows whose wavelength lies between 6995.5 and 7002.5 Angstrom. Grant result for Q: 13.2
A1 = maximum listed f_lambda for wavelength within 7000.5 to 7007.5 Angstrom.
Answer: 13.4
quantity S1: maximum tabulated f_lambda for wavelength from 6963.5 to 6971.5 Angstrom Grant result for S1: 13.4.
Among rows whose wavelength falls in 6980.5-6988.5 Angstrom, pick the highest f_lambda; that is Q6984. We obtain 13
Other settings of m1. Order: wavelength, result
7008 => 13.3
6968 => 13.3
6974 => 12.8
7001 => 13.4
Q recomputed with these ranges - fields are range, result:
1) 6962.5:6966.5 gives 13.4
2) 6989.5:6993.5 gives 13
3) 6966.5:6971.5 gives 13.1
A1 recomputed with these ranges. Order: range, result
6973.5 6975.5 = 12.8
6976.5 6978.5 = 12.7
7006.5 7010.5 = 13.3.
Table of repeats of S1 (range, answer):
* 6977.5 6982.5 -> 12.9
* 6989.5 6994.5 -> 13.1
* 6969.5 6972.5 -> 13.2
